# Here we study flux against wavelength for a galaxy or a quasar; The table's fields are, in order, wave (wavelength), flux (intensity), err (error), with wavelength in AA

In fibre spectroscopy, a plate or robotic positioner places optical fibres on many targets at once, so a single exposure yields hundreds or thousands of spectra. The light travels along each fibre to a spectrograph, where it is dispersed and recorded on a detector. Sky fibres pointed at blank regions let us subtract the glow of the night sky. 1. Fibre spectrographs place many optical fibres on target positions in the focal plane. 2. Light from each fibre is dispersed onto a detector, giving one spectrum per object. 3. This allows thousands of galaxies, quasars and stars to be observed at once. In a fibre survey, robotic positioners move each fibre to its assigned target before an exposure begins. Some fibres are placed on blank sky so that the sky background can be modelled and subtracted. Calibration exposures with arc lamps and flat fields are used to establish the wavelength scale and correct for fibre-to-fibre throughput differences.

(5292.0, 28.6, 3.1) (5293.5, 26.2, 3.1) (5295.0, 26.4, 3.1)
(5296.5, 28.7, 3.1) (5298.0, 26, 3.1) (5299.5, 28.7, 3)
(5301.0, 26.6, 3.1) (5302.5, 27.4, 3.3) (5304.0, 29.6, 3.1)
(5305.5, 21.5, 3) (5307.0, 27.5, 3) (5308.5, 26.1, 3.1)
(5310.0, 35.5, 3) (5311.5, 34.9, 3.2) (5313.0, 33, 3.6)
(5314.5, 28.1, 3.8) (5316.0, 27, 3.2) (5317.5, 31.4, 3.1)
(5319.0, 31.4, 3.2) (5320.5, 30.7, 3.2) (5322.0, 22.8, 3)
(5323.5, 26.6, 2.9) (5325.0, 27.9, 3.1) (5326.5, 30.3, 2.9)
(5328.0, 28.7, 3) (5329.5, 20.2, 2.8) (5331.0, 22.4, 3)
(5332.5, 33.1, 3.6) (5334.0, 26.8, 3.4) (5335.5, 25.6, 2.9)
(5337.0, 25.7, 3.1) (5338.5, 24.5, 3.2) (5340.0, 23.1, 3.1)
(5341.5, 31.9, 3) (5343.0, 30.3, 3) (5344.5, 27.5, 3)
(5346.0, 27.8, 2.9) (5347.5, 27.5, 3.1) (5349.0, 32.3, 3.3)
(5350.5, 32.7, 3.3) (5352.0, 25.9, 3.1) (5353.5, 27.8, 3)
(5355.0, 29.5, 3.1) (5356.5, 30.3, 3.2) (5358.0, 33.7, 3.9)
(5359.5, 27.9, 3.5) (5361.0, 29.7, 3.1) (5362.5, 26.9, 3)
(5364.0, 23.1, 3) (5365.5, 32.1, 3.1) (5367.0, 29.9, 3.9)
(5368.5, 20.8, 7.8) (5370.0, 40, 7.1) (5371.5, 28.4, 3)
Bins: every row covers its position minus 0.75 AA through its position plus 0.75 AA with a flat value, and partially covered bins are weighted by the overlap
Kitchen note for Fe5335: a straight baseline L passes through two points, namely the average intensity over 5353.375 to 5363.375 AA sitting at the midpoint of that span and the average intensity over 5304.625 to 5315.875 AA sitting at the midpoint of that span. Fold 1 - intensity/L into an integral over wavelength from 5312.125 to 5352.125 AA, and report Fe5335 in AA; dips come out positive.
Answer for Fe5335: 1.9 AA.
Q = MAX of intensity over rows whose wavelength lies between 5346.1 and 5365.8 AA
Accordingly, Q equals 33.7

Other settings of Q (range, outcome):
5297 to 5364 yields 35.5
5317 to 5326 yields 31.4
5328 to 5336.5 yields 33.1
